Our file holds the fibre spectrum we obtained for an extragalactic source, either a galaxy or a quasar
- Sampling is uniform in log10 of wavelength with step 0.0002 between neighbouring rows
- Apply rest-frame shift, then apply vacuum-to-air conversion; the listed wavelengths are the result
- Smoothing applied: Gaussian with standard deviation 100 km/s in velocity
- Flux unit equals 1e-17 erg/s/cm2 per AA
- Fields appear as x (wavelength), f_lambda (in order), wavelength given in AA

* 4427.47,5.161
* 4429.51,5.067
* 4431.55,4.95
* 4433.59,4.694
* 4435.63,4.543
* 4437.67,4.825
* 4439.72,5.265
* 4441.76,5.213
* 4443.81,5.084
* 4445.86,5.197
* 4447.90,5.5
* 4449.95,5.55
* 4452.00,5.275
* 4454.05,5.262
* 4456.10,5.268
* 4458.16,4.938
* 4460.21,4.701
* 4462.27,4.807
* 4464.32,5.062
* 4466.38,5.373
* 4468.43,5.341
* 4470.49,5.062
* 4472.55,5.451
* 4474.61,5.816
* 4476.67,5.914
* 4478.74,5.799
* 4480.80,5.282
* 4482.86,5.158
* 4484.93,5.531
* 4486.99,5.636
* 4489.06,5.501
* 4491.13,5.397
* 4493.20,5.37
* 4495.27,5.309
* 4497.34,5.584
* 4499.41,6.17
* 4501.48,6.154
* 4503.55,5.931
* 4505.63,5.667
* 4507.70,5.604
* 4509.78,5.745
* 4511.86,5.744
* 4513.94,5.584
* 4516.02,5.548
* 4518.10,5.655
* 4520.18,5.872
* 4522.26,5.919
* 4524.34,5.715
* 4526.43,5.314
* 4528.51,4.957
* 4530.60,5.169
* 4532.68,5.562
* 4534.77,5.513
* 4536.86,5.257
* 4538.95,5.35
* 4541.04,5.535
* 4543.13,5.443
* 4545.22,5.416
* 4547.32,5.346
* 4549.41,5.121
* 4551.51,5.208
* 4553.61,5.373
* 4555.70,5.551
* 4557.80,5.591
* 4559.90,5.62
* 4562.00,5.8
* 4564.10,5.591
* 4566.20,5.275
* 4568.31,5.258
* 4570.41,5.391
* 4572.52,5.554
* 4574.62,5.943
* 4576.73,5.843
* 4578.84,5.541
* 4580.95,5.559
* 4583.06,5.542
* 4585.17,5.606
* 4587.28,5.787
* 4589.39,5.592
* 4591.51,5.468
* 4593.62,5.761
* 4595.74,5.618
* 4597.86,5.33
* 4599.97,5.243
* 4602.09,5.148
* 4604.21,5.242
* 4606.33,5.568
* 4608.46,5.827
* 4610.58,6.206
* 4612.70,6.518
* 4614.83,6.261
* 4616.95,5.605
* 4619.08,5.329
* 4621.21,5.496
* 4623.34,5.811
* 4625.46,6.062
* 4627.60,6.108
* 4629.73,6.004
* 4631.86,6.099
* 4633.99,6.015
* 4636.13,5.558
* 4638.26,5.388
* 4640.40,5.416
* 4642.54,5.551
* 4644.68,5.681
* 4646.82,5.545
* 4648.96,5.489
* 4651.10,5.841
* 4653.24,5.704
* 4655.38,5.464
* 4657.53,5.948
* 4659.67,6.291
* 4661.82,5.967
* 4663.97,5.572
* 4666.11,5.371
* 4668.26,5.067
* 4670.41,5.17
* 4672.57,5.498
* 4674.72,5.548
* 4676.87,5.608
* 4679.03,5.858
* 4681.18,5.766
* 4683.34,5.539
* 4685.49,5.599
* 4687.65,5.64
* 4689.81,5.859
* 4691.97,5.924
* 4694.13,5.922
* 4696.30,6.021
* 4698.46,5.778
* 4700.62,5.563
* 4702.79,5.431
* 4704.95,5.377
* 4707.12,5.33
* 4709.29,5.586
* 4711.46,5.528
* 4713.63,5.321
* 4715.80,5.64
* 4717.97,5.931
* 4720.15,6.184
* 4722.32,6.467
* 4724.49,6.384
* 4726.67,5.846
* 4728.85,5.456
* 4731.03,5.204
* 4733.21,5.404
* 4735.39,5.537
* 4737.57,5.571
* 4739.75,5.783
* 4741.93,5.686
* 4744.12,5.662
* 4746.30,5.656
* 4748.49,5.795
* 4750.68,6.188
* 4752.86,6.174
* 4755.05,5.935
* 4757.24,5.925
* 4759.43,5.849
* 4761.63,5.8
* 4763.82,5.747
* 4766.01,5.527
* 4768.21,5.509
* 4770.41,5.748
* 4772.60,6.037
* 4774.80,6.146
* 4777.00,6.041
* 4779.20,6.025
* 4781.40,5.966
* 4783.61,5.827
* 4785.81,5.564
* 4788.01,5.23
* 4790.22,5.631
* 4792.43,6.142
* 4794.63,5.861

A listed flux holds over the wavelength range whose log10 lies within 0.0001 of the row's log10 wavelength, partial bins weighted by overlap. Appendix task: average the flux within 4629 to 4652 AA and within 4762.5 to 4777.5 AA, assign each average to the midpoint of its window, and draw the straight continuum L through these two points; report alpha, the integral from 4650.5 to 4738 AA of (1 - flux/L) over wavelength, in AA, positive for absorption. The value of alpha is 0.9 AA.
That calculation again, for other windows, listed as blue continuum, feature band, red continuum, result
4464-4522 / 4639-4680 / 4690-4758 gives 0.7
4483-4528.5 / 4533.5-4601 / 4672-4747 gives 1.8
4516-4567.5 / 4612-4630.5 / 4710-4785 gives -1.0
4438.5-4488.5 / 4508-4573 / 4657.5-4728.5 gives -0.5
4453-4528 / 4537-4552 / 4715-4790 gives 0.6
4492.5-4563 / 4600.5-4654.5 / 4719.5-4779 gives -0.6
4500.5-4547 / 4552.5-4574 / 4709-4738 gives 0.4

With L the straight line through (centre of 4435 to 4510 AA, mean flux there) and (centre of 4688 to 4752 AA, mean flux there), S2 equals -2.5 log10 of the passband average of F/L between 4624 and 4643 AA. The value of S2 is -0.04 mag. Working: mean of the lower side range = 5.39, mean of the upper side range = 5.73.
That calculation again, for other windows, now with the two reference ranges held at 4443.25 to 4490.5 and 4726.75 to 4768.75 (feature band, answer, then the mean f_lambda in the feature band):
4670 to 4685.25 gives 0.005 mag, 5.59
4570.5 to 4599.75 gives -0.023 mag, 5.61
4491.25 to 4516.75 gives -0.061 mag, 5.69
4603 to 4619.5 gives -0.058 mag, 5.83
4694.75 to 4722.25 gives -0.003 mag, 5.68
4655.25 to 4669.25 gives -0.018 mag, 5.69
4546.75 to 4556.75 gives 0.025 mag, 5.32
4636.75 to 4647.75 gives 0.010 mag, 5.52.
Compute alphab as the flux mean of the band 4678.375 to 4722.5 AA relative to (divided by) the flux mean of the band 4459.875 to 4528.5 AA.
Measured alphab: 1.03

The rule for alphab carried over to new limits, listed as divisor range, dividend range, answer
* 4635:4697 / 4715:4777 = 1.03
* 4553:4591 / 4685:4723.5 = 1.03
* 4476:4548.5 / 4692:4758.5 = 1.03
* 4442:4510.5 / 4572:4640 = 1.05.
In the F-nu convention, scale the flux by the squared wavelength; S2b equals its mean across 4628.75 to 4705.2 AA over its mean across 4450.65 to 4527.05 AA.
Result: 1.11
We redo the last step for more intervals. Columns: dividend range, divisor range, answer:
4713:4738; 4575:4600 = 1.09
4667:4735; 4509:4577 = 1.10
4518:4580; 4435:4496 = 1.08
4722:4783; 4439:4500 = 1.23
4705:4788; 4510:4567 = 1.15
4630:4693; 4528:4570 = 1.10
